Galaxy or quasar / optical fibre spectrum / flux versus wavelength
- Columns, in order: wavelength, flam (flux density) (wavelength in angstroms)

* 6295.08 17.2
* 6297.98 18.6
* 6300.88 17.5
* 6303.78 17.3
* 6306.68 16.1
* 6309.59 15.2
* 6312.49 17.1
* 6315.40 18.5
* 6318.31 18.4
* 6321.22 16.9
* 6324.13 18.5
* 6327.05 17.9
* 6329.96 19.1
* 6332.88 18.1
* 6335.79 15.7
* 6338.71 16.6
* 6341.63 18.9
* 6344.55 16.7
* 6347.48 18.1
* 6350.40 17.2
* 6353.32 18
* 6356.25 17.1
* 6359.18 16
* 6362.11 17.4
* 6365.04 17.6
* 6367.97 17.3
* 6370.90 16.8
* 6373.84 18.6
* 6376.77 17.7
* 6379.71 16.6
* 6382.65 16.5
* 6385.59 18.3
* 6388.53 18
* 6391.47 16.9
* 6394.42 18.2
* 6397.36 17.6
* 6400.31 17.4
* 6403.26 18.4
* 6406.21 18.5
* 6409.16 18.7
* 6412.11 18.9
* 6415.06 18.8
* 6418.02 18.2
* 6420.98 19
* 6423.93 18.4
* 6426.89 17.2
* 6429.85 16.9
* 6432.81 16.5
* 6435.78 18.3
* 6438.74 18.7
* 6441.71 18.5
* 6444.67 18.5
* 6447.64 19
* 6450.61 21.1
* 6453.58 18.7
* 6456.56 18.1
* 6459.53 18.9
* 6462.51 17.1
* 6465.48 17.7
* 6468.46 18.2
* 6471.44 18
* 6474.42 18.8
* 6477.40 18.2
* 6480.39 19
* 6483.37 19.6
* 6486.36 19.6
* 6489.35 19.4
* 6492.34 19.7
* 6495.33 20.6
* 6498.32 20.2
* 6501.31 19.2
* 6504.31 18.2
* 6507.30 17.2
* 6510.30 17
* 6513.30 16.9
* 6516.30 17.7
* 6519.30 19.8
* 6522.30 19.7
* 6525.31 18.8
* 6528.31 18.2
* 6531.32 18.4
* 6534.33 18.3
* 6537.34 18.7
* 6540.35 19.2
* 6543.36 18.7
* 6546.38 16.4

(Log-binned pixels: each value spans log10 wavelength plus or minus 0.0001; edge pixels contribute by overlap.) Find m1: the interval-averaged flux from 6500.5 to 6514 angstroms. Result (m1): 17.7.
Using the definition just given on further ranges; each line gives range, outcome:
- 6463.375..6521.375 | 18.7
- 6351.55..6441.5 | 17.8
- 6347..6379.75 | 17.4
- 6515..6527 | 19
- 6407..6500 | 18.7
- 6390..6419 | 18.2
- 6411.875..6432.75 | 18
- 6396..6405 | 17.8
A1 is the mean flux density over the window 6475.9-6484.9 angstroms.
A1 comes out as 18.9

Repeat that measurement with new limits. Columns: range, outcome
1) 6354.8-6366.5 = 17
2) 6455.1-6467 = 18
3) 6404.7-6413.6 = 18.7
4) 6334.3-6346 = 17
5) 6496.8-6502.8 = 19.7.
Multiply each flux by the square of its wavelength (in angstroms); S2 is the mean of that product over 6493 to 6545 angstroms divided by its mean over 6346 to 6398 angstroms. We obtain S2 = 1.12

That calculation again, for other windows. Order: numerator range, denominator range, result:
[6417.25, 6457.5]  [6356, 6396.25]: 1.08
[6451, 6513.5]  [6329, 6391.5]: 1.11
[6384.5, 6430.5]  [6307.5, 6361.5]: 1.06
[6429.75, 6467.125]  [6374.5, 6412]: 1.05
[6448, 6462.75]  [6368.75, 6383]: 1.12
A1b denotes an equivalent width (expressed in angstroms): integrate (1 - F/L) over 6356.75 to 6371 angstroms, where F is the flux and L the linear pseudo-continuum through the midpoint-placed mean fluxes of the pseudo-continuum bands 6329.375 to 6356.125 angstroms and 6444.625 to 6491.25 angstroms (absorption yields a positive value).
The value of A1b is 0.6 angstroms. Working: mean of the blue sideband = 17.5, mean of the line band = 17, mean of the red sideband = 18.8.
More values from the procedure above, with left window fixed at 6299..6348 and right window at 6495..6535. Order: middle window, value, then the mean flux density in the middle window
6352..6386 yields 0.8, 17.3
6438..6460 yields -1.0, 18.9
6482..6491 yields -0.6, 19.5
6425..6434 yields 0.5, 17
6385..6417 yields -0.5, 18.2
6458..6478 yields 0.2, 18.1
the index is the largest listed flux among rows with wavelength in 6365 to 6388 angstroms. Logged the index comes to 18.6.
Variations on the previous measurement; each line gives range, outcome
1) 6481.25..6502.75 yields 20.6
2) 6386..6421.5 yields 19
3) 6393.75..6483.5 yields 21.1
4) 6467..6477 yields 18.8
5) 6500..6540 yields 19.8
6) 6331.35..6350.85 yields 18.9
